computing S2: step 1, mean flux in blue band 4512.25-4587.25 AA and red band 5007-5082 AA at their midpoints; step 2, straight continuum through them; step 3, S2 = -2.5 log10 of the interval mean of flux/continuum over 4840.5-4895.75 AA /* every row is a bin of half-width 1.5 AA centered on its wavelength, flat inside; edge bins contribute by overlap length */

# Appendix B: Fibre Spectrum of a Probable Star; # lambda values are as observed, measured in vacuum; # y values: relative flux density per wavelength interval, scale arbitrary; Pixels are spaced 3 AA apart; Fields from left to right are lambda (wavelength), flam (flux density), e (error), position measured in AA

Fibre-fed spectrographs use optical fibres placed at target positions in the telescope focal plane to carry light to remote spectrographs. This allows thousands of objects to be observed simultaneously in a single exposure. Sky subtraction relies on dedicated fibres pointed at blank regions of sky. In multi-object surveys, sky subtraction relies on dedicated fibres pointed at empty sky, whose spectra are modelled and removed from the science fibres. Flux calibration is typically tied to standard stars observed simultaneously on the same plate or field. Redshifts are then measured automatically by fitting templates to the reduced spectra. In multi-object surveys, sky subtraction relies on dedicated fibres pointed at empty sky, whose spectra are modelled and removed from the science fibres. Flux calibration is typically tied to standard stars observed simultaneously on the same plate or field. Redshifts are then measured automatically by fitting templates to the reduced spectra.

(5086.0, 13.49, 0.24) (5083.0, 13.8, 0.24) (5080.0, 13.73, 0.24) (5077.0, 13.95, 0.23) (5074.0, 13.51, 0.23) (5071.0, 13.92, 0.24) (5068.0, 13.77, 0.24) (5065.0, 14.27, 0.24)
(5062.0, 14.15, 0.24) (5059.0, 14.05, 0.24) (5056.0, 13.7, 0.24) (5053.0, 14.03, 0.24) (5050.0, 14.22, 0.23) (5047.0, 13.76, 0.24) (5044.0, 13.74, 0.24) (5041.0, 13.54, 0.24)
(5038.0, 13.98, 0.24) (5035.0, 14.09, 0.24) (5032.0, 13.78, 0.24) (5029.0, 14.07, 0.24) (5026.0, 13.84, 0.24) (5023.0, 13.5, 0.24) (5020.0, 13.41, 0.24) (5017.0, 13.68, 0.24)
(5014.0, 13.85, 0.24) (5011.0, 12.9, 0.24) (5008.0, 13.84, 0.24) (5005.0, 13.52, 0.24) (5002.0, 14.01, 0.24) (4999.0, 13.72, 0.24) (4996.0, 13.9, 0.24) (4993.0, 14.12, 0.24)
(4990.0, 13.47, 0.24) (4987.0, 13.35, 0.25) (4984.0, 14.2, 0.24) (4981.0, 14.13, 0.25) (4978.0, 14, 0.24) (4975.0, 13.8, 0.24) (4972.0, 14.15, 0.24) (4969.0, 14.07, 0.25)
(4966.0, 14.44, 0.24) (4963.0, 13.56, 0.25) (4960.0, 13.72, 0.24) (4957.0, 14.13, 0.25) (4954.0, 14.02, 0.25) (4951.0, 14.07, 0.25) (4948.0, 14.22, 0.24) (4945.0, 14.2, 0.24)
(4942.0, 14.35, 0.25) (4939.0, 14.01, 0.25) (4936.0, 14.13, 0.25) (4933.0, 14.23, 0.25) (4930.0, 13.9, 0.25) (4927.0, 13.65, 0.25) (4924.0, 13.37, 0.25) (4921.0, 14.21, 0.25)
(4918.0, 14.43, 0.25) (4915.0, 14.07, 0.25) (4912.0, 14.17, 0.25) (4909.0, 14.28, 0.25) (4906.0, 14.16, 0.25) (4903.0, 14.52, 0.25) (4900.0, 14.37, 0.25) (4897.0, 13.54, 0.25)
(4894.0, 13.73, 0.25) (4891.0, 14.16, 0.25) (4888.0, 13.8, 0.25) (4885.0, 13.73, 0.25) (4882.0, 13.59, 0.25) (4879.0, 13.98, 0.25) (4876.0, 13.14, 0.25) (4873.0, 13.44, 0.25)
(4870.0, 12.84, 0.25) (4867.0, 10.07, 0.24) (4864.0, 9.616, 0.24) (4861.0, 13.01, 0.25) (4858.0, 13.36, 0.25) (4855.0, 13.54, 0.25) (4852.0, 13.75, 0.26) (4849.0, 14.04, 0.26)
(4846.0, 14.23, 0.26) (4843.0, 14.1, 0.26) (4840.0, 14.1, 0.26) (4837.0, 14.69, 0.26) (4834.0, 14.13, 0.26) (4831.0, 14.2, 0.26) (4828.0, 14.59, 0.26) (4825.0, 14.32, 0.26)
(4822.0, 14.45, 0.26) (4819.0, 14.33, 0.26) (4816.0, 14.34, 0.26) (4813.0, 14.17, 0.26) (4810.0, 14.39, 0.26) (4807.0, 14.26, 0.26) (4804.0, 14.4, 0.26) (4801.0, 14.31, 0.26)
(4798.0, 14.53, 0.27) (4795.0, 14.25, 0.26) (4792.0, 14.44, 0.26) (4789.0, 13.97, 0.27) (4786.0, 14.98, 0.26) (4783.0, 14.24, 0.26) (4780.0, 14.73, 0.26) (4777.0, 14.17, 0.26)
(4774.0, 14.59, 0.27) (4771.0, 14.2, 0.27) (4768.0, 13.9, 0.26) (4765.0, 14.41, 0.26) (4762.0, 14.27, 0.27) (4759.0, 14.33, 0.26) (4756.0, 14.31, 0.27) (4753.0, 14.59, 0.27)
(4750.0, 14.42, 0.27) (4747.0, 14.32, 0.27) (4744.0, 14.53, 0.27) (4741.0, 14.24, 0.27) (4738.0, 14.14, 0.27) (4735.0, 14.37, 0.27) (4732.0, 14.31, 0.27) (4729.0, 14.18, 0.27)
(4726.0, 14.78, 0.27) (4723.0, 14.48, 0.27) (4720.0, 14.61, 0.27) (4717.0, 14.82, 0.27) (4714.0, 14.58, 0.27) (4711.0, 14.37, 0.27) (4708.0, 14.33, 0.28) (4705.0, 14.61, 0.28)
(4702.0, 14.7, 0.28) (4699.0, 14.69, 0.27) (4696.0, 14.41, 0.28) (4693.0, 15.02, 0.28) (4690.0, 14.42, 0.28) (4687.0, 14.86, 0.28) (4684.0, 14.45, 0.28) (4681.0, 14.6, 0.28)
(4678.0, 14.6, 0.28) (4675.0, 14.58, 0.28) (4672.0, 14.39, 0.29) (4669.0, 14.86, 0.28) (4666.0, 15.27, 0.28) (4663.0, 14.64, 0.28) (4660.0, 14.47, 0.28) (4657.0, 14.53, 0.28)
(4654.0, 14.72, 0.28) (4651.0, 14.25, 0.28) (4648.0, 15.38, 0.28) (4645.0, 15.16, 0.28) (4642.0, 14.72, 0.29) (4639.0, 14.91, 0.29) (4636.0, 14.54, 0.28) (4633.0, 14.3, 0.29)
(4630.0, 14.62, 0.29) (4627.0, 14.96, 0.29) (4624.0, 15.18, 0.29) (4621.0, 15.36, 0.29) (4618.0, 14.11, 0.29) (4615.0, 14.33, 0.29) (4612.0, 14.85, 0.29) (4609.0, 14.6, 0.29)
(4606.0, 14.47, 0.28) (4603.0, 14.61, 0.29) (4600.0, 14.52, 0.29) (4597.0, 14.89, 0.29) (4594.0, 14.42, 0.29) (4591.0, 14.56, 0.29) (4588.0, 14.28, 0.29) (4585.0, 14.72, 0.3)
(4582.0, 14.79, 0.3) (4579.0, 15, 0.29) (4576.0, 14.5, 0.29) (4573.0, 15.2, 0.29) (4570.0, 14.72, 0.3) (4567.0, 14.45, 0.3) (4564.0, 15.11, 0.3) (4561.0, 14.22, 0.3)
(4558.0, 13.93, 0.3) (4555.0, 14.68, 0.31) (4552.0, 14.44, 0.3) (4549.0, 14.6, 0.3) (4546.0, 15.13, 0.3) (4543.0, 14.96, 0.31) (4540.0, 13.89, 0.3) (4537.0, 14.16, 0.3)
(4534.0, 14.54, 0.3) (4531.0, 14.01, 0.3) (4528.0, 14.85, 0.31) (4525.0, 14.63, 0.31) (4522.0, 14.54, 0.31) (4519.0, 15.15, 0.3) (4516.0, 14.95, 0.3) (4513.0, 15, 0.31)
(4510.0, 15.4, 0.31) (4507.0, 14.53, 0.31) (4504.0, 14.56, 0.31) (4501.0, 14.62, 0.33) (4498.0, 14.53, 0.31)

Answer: 0.07 mag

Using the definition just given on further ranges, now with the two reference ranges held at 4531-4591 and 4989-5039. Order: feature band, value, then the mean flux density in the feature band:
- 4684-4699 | -0.02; 14.7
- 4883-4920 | -0.01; 14.1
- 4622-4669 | -0.03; 14.8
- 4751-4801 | -0.01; 14.4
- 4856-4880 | 0.13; 12.4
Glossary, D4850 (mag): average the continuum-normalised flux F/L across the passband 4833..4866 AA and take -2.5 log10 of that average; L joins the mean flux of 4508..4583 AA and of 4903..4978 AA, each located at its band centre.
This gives 0.06 mag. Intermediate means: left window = 14.7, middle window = 13.4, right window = 14.1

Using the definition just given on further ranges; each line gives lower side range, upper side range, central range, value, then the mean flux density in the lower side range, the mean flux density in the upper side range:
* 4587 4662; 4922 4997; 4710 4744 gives 0.00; 14.7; 14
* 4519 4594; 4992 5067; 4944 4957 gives -0.01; 14.6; 13.8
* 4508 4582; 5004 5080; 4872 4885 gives 0.04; 14.7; 13.8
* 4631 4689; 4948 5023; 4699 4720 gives 0.00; 14.7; 13.8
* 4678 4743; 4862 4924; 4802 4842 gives -0.03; 14.5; 13.5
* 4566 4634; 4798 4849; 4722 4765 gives 0.00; 14.7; 14.3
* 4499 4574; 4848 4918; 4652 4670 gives -0.04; 14.6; 13.4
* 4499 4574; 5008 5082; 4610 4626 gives -0.02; 14.6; 13.8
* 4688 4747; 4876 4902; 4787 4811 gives -0.01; 14.5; 13.8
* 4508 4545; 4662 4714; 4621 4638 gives -0.01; 14.7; 14.6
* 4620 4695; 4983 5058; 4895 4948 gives 0.00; 14.7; 13.8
